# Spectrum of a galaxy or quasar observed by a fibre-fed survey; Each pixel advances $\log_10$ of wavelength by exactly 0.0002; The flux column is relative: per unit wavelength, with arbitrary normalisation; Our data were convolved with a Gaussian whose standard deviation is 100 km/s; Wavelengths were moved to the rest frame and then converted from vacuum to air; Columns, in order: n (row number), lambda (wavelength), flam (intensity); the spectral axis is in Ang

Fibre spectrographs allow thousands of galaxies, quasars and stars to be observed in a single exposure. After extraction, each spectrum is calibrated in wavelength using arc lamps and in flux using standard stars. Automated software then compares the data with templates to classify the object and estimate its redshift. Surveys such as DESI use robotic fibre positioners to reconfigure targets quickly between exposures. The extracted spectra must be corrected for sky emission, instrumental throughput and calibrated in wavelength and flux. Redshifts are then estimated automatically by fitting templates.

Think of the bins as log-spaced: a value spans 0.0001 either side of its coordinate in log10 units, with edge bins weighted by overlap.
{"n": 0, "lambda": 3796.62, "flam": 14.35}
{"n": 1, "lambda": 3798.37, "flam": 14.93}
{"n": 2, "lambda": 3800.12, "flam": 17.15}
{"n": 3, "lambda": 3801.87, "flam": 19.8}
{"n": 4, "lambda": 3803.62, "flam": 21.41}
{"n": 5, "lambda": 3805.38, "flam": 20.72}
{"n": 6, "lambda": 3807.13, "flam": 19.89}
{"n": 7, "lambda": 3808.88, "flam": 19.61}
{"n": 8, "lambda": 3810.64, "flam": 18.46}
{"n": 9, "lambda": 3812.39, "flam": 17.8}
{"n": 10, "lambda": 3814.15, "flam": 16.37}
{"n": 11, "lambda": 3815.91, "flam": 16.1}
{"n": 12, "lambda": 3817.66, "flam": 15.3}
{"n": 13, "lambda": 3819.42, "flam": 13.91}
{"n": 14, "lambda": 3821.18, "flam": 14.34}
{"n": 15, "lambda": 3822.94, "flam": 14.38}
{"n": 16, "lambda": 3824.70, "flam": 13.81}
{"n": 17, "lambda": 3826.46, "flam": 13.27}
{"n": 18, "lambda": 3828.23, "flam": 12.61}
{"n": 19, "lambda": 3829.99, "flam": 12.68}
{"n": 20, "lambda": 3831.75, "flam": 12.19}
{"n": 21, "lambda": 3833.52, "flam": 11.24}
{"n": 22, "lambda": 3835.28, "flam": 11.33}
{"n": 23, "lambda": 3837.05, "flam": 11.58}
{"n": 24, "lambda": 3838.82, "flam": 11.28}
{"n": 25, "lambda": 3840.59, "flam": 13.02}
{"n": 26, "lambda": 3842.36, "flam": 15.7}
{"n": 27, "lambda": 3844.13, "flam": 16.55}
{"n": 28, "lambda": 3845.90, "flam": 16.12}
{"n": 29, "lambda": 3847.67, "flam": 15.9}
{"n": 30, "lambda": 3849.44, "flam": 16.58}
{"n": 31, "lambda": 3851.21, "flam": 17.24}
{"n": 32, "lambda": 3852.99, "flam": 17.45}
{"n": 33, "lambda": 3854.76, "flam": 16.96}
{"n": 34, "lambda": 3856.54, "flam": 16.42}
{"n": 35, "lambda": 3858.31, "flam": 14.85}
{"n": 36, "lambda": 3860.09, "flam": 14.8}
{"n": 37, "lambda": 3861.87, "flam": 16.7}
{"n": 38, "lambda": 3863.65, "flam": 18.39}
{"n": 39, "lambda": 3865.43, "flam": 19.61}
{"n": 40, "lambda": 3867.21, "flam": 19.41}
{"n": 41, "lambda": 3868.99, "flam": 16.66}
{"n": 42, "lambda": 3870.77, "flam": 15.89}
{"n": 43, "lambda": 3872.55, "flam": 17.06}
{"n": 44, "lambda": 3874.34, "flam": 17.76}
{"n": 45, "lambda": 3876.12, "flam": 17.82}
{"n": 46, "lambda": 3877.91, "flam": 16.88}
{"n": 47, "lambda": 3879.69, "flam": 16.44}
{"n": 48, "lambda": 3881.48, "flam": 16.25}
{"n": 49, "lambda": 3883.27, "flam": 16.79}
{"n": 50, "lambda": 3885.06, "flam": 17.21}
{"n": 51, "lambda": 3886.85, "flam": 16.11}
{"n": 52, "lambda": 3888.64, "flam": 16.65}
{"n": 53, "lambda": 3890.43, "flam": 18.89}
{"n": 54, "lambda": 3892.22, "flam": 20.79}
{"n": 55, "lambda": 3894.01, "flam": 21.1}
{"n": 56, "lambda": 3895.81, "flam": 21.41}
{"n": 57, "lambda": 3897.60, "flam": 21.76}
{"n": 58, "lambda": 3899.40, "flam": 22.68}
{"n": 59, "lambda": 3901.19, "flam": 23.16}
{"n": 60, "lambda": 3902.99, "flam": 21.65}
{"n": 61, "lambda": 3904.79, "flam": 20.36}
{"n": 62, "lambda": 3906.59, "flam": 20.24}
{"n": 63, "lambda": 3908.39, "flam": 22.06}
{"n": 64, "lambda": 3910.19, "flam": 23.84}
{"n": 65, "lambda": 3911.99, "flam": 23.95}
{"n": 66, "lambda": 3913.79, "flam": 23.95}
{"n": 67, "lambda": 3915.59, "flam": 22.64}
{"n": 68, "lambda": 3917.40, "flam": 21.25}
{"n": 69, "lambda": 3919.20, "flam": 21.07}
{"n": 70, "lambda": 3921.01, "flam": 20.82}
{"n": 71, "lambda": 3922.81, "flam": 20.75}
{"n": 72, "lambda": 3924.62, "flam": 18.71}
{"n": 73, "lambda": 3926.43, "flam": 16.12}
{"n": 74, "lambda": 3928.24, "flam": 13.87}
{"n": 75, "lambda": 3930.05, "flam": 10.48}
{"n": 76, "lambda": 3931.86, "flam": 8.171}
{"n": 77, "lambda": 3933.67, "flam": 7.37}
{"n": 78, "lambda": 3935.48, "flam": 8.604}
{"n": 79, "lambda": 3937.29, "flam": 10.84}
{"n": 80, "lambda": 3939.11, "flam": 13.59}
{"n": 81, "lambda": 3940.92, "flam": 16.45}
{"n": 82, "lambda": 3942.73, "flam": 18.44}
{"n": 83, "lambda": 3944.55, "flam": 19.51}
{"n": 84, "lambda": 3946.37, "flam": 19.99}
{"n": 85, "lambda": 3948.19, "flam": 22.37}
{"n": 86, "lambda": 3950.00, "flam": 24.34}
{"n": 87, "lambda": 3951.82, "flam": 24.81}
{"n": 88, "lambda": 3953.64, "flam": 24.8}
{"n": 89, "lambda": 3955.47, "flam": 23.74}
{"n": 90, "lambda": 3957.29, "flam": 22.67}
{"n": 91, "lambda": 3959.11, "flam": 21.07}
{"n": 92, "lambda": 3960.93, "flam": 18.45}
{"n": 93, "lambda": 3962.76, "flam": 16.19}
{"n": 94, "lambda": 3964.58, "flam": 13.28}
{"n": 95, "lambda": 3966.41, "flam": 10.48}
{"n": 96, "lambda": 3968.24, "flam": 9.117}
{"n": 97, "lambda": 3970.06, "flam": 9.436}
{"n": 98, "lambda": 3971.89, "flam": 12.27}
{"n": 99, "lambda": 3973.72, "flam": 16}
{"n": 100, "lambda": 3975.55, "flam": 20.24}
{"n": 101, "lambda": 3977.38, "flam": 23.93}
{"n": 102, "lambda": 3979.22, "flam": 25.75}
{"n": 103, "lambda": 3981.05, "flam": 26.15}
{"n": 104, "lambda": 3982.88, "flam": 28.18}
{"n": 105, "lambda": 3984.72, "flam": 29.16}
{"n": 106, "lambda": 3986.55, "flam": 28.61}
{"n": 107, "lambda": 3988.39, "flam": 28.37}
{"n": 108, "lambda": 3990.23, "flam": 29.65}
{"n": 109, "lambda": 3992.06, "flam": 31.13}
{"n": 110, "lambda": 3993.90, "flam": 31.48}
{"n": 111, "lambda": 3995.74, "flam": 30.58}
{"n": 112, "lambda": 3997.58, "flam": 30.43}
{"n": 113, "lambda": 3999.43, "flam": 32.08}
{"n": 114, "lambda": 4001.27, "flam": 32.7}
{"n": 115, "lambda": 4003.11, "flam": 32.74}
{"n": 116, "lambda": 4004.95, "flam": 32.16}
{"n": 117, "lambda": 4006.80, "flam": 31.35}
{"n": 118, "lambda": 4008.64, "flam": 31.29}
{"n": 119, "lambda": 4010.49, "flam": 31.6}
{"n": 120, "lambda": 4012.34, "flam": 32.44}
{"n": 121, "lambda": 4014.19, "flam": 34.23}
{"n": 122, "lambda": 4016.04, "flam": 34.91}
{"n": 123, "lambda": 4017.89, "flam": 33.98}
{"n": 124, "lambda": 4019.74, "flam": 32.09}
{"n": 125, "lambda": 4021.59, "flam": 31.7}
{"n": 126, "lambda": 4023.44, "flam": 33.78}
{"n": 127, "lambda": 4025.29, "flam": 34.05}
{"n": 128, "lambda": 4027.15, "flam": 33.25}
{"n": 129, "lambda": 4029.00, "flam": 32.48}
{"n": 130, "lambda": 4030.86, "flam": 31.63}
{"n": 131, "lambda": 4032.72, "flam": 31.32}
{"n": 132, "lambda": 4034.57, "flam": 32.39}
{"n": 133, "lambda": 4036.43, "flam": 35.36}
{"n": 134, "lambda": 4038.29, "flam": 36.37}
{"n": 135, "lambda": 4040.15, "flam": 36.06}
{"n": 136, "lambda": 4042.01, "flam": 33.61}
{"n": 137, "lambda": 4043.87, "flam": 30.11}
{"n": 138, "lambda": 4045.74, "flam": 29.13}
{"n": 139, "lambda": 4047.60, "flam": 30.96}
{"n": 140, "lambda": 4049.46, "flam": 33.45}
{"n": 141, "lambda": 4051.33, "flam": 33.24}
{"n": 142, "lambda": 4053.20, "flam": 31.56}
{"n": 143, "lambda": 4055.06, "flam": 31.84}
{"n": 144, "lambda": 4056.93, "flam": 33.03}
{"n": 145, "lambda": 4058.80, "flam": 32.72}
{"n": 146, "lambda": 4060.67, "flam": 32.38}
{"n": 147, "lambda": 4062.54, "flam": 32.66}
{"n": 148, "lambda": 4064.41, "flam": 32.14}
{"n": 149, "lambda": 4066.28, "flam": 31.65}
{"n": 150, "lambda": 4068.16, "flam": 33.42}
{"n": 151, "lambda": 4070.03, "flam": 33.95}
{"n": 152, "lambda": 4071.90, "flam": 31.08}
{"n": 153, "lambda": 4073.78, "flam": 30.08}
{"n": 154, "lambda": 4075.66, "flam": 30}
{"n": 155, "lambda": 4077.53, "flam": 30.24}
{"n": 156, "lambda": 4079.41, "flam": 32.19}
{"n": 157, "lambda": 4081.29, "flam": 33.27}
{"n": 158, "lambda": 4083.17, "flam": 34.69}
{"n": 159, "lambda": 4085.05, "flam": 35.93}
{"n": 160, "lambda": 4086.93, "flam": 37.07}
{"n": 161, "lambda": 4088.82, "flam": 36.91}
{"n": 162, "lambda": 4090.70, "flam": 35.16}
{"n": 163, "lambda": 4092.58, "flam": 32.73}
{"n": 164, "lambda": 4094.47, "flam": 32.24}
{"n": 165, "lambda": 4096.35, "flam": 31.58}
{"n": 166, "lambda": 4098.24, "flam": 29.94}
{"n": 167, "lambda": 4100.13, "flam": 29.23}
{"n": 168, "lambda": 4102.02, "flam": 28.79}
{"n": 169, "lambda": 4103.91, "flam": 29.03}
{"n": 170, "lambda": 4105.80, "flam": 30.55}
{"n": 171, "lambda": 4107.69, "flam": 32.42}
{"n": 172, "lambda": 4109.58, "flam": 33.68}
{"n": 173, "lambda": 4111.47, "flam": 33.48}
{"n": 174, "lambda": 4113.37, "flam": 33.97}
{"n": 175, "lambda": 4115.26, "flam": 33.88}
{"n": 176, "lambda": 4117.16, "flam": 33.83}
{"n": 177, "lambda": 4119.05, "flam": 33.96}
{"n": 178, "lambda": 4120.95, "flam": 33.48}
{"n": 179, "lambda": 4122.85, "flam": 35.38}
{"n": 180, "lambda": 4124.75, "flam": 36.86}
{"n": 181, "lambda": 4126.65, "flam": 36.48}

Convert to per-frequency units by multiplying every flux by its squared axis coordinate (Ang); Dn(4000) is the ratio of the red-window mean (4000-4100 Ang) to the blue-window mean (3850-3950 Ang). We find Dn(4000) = 2.0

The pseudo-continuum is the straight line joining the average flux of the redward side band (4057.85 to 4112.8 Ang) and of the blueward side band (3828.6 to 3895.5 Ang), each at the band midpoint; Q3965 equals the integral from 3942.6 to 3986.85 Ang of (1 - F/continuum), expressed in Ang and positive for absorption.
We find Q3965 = 6.3 Ang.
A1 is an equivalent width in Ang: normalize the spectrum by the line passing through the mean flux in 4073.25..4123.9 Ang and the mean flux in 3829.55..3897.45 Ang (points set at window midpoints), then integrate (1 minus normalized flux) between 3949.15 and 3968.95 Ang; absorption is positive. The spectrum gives 3.33 Ang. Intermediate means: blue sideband 16.4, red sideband 32.8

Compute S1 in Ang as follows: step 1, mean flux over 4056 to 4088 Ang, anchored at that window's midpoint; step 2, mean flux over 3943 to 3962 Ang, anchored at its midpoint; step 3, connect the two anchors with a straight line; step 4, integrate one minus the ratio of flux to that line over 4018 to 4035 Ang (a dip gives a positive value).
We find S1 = -2.3 Ang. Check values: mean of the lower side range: 22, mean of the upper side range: 32.7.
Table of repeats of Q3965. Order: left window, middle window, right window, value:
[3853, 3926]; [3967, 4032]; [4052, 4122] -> -3.98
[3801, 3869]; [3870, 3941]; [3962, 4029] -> 9.01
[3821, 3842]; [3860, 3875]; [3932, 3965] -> -3.35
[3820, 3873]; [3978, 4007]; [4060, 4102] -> -4.37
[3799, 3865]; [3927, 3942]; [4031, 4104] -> 7.61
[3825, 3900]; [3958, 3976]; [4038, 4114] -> 7.15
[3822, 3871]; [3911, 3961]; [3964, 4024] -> 8.48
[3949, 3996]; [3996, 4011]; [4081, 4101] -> -3.92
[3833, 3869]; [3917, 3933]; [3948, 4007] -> 3.07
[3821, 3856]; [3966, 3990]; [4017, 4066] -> 5.37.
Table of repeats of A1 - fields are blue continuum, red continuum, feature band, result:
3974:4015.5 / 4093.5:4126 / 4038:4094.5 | -2.6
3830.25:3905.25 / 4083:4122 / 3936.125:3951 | 2.8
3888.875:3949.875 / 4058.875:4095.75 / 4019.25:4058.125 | -4.3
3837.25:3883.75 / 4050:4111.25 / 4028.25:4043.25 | -2.3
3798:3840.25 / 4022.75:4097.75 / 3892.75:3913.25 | -0.5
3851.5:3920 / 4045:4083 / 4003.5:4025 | -3.3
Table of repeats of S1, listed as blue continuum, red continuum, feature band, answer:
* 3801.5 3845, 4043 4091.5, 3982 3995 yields -1.19 Ang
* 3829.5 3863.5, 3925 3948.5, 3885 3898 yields -4.31 Ang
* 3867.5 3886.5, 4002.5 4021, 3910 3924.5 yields -0.29 Ang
